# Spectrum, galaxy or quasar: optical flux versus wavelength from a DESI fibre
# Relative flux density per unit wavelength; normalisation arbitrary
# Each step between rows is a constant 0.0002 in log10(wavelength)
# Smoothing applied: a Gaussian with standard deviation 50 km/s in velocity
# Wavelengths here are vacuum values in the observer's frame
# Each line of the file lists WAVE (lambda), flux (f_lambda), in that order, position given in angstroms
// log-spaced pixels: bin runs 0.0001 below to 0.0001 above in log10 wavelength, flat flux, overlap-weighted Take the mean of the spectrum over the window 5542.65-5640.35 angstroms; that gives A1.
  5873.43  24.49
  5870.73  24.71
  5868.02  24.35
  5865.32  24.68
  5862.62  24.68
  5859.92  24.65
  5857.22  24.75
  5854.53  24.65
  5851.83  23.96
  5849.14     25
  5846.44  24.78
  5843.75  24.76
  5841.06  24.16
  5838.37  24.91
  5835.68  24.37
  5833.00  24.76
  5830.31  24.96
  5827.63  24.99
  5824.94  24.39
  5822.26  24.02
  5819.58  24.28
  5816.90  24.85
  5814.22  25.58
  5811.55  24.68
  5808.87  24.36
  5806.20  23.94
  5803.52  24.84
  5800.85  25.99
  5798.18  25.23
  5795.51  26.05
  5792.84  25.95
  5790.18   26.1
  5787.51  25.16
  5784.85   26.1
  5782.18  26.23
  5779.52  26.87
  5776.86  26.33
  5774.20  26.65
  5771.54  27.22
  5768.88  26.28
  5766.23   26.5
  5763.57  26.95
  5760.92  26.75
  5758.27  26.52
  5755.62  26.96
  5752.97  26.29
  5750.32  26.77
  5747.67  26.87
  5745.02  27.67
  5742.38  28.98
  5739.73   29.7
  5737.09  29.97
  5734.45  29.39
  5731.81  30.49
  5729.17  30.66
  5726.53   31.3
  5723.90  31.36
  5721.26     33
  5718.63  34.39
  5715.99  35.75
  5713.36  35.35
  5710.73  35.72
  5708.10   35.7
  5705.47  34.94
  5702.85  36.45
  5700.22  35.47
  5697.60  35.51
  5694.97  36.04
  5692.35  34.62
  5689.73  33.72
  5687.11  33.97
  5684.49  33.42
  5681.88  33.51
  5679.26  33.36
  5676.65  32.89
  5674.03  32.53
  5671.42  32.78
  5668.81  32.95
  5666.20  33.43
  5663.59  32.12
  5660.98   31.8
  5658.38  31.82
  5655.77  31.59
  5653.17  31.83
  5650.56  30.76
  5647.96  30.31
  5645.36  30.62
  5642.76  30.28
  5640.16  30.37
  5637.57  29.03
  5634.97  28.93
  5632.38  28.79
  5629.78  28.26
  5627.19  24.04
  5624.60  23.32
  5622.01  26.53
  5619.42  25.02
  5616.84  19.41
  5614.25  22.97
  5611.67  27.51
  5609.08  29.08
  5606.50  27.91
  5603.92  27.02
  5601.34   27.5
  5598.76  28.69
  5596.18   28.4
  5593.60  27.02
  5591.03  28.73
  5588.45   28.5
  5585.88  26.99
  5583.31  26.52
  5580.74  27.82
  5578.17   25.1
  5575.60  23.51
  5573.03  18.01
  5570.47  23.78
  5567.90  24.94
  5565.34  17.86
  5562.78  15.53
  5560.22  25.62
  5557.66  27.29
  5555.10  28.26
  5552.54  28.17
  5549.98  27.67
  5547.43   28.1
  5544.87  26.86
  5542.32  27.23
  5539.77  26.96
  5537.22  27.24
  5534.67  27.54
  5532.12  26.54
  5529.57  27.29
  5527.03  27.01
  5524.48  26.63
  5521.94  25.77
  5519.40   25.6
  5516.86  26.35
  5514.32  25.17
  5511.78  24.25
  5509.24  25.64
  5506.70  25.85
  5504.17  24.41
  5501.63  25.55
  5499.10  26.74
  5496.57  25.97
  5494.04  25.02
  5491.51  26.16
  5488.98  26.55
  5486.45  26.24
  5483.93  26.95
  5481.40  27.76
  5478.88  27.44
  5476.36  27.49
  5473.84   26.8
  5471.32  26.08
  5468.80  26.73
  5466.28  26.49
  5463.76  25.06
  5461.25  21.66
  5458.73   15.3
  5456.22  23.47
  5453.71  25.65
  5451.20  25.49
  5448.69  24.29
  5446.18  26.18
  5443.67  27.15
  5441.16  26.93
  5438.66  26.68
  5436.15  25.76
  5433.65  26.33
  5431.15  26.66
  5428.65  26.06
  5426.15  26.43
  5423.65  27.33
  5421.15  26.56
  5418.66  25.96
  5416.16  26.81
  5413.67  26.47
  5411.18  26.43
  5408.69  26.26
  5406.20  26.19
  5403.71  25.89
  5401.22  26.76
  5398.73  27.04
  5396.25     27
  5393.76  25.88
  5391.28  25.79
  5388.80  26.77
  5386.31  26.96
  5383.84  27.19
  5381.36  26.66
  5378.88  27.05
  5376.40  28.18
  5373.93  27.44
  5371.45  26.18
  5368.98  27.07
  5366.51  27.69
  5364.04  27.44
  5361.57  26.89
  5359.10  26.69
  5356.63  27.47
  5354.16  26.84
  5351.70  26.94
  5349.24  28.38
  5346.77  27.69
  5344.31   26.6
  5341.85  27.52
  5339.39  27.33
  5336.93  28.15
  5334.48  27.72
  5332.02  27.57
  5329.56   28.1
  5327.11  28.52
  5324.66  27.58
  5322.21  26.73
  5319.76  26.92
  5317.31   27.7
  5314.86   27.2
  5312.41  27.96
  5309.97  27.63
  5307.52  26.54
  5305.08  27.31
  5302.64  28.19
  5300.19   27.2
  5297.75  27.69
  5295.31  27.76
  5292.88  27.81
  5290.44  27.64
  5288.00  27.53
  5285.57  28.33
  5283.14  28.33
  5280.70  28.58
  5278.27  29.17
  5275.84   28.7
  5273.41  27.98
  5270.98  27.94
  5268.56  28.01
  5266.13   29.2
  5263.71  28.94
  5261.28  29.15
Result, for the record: 26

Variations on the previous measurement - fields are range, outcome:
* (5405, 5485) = 25.8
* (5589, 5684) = 29.2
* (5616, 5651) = 27.6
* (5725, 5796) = 27.5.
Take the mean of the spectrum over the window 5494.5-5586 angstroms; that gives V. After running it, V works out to 25.5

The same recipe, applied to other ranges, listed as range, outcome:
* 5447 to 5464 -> 23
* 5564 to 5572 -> 22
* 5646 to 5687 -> 32.4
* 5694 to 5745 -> 33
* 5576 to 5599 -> 27.3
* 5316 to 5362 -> 27.4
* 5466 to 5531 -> 26.2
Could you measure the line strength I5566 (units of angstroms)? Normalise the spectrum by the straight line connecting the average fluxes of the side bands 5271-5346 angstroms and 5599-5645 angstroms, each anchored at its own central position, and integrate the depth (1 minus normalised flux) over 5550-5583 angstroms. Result 3.7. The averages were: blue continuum 27.7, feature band 24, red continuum 26.9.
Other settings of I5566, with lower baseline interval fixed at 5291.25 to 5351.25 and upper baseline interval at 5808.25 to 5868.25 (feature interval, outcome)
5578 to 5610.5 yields -2.1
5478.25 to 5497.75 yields 0.1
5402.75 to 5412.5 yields 0.3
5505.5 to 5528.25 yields 0.6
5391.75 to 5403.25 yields 0.2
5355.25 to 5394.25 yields 0.4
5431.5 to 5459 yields 1.7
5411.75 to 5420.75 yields 0.2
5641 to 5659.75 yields -3.9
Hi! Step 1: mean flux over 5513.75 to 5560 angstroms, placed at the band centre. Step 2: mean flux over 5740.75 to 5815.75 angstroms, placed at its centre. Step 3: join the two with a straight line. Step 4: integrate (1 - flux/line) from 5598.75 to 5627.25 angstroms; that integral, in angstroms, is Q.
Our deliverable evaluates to 1.1 angstroms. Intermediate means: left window 27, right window 26.2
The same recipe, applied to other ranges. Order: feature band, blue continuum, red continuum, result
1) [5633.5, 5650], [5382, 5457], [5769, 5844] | -2.71 angstroms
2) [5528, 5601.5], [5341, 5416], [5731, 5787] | 3.12 angstroms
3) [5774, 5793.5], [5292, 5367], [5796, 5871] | -0.92 angstroms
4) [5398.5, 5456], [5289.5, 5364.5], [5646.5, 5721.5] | 5.81 angstroms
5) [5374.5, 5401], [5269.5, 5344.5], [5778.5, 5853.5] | 0.45 angstroms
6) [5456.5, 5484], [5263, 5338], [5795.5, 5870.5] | 1.79 angstroms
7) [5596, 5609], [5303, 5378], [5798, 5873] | -1.01 angstroms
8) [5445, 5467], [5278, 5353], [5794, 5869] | 2.63 angstroms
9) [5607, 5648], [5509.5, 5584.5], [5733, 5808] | -1.83 angstroms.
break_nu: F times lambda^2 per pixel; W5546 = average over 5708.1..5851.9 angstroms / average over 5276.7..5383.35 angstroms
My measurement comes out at 1.2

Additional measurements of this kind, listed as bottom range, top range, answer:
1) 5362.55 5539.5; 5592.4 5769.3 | 1.26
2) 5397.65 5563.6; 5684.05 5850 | 1.20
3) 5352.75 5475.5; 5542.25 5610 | 1.05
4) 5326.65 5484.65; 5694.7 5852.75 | 1.20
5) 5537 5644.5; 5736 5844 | 1.06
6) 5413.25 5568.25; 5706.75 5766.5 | 1.28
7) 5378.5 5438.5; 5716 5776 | 1.23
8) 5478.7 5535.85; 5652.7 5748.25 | 1.34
